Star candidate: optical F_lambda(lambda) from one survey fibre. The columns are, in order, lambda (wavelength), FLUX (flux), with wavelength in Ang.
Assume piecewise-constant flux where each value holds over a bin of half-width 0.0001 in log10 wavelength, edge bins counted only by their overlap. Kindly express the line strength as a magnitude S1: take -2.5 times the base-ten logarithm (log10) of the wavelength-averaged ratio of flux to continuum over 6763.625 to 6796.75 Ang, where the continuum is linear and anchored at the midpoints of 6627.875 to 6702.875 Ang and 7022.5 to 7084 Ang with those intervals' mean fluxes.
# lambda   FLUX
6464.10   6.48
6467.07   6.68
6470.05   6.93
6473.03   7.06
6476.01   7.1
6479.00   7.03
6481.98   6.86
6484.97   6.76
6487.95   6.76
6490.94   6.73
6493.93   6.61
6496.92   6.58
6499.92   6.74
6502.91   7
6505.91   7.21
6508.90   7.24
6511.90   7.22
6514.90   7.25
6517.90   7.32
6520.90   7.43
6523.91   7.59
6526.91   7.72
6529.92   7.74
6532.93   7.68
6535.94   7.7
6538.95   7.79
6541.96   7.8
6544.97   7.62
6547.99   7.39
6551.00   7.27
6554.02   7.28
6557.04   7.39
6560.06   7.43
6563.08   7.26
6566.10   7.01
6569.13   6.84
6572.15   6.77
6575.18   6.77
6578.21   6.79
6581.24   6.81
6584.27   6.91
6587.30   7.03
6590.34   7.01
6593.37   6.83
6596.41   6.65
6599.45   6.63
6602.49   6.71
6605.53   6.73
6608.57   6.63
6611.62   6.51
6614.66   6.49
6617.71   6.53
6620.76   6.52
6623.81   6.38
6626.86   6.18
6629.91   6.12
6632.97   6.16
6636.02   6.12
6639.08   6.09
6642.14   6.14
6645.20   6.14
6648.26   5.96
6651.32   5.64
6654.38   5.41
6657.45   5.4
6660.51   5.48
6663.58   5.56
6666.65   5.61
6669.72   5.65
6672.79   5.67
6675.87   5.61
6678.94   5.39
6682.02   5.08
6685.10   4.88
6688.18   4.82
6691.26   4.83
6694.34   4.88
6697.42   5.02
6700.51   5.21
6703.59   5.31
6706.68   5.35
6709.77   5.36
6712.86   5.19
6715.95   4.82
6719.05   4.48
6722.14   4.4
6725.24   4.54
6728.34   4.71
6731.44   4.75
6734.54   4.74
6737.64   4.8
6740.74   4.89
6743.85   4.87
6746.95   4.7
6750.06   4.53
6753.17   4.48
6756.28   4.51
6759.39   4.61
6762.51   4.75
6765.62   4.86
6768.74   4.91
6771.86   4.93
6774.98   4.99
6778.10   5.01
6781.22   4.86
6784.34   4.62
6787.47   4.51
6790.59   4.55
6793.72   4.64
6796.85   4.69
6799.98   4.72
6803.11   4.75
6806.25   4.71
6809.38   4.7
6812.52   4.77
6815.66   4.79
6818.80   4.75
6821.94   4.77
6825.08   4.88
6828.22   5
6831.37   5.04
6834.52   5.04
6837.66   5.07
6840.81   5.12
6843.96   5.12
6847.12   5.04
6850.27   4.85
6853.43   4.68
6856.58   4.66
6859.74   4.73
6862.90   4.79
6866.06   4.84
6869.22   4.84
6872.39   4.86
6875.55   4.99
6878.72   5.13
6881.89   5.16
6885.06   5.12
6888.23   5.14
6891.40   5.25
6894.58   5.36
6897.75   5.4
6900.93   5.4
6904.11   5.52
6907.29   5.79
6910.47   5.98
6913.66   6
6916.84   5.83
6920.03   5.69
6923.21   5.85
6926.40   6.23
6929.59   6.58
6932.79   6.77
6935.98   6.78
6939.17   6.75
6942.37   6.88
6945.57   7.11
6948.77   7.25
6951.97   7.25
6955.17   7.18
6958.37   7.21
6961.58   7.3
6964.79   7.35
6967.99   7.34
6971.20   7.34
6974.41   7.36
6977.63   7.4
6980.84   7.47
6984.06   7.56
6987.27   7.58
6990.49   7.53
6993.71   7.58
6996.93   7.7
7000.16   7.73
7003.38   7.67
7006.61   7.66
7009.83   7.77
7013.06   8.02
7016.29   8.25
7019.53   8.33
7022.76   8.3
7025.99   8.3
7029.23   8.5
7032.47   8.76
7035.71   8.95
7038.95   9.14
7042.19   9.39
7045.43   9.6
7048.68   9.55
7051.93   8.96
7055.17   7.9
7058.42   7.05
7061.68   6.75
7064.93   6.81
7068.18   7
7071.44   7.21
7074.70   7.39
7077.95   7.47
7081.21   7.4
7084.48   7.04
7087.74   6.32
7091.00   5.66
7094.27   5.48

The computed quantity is 0.30 mag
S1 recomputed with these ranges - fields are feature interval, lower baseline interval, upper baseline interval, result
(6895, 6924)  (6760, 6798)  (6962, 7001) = 0.146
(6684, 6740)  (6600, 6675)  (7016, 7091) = 0.293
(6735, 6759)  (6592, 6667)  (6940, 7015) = 0.375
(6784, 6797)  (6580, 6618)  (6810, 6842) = 0.135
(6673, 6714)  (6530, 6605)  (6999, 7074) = 0.393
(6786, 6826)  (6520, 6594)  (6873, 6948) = 0.313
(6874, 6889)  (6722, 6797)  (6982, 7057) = 0.244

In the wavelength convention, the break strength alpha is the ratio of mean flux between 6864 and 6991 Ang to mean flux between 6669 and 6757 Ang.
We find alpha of 1.3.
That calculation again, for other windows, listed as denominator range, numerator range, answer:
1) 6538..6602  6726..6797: 0.67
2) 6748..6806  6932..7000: 1.54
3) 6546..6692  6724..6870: 0.76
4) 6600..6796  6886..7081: 1.36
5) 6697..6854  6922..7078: 1.58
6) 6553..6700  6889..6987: 1.06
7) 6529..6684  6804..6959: 0.84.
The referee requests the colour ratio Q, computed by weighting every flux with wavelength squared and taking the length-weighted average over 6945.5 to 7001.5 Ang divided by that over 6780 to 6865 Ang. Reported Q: 1.6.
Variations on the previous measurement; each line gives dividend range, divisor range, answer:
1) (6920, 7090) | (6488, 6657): 1.26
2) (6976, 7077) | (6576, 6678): 1.44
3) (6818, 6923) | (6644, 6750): 1.06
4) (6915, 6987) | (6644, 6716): 1.41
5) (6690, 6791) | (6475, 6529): 0.73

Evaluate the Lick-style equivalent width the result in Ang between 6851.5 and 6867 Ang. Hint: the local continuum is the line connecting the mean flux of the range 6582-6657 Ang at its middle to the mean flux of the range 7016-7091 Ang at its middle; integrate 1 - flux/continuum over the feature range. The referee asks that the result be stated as 5.4 Ang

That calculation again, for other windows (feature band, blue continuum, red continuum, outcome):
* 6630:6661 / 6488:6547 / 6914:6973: 5.5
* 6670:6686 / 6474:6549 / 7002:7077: 4.6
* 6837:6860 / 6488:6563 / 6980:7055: 8.8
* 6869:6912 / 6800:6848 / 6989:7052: 5.5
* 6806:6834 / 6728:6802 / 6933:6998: 3.1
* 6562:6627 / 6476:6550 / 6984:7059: 5.9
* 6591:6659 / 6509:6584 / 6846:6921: 5.5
